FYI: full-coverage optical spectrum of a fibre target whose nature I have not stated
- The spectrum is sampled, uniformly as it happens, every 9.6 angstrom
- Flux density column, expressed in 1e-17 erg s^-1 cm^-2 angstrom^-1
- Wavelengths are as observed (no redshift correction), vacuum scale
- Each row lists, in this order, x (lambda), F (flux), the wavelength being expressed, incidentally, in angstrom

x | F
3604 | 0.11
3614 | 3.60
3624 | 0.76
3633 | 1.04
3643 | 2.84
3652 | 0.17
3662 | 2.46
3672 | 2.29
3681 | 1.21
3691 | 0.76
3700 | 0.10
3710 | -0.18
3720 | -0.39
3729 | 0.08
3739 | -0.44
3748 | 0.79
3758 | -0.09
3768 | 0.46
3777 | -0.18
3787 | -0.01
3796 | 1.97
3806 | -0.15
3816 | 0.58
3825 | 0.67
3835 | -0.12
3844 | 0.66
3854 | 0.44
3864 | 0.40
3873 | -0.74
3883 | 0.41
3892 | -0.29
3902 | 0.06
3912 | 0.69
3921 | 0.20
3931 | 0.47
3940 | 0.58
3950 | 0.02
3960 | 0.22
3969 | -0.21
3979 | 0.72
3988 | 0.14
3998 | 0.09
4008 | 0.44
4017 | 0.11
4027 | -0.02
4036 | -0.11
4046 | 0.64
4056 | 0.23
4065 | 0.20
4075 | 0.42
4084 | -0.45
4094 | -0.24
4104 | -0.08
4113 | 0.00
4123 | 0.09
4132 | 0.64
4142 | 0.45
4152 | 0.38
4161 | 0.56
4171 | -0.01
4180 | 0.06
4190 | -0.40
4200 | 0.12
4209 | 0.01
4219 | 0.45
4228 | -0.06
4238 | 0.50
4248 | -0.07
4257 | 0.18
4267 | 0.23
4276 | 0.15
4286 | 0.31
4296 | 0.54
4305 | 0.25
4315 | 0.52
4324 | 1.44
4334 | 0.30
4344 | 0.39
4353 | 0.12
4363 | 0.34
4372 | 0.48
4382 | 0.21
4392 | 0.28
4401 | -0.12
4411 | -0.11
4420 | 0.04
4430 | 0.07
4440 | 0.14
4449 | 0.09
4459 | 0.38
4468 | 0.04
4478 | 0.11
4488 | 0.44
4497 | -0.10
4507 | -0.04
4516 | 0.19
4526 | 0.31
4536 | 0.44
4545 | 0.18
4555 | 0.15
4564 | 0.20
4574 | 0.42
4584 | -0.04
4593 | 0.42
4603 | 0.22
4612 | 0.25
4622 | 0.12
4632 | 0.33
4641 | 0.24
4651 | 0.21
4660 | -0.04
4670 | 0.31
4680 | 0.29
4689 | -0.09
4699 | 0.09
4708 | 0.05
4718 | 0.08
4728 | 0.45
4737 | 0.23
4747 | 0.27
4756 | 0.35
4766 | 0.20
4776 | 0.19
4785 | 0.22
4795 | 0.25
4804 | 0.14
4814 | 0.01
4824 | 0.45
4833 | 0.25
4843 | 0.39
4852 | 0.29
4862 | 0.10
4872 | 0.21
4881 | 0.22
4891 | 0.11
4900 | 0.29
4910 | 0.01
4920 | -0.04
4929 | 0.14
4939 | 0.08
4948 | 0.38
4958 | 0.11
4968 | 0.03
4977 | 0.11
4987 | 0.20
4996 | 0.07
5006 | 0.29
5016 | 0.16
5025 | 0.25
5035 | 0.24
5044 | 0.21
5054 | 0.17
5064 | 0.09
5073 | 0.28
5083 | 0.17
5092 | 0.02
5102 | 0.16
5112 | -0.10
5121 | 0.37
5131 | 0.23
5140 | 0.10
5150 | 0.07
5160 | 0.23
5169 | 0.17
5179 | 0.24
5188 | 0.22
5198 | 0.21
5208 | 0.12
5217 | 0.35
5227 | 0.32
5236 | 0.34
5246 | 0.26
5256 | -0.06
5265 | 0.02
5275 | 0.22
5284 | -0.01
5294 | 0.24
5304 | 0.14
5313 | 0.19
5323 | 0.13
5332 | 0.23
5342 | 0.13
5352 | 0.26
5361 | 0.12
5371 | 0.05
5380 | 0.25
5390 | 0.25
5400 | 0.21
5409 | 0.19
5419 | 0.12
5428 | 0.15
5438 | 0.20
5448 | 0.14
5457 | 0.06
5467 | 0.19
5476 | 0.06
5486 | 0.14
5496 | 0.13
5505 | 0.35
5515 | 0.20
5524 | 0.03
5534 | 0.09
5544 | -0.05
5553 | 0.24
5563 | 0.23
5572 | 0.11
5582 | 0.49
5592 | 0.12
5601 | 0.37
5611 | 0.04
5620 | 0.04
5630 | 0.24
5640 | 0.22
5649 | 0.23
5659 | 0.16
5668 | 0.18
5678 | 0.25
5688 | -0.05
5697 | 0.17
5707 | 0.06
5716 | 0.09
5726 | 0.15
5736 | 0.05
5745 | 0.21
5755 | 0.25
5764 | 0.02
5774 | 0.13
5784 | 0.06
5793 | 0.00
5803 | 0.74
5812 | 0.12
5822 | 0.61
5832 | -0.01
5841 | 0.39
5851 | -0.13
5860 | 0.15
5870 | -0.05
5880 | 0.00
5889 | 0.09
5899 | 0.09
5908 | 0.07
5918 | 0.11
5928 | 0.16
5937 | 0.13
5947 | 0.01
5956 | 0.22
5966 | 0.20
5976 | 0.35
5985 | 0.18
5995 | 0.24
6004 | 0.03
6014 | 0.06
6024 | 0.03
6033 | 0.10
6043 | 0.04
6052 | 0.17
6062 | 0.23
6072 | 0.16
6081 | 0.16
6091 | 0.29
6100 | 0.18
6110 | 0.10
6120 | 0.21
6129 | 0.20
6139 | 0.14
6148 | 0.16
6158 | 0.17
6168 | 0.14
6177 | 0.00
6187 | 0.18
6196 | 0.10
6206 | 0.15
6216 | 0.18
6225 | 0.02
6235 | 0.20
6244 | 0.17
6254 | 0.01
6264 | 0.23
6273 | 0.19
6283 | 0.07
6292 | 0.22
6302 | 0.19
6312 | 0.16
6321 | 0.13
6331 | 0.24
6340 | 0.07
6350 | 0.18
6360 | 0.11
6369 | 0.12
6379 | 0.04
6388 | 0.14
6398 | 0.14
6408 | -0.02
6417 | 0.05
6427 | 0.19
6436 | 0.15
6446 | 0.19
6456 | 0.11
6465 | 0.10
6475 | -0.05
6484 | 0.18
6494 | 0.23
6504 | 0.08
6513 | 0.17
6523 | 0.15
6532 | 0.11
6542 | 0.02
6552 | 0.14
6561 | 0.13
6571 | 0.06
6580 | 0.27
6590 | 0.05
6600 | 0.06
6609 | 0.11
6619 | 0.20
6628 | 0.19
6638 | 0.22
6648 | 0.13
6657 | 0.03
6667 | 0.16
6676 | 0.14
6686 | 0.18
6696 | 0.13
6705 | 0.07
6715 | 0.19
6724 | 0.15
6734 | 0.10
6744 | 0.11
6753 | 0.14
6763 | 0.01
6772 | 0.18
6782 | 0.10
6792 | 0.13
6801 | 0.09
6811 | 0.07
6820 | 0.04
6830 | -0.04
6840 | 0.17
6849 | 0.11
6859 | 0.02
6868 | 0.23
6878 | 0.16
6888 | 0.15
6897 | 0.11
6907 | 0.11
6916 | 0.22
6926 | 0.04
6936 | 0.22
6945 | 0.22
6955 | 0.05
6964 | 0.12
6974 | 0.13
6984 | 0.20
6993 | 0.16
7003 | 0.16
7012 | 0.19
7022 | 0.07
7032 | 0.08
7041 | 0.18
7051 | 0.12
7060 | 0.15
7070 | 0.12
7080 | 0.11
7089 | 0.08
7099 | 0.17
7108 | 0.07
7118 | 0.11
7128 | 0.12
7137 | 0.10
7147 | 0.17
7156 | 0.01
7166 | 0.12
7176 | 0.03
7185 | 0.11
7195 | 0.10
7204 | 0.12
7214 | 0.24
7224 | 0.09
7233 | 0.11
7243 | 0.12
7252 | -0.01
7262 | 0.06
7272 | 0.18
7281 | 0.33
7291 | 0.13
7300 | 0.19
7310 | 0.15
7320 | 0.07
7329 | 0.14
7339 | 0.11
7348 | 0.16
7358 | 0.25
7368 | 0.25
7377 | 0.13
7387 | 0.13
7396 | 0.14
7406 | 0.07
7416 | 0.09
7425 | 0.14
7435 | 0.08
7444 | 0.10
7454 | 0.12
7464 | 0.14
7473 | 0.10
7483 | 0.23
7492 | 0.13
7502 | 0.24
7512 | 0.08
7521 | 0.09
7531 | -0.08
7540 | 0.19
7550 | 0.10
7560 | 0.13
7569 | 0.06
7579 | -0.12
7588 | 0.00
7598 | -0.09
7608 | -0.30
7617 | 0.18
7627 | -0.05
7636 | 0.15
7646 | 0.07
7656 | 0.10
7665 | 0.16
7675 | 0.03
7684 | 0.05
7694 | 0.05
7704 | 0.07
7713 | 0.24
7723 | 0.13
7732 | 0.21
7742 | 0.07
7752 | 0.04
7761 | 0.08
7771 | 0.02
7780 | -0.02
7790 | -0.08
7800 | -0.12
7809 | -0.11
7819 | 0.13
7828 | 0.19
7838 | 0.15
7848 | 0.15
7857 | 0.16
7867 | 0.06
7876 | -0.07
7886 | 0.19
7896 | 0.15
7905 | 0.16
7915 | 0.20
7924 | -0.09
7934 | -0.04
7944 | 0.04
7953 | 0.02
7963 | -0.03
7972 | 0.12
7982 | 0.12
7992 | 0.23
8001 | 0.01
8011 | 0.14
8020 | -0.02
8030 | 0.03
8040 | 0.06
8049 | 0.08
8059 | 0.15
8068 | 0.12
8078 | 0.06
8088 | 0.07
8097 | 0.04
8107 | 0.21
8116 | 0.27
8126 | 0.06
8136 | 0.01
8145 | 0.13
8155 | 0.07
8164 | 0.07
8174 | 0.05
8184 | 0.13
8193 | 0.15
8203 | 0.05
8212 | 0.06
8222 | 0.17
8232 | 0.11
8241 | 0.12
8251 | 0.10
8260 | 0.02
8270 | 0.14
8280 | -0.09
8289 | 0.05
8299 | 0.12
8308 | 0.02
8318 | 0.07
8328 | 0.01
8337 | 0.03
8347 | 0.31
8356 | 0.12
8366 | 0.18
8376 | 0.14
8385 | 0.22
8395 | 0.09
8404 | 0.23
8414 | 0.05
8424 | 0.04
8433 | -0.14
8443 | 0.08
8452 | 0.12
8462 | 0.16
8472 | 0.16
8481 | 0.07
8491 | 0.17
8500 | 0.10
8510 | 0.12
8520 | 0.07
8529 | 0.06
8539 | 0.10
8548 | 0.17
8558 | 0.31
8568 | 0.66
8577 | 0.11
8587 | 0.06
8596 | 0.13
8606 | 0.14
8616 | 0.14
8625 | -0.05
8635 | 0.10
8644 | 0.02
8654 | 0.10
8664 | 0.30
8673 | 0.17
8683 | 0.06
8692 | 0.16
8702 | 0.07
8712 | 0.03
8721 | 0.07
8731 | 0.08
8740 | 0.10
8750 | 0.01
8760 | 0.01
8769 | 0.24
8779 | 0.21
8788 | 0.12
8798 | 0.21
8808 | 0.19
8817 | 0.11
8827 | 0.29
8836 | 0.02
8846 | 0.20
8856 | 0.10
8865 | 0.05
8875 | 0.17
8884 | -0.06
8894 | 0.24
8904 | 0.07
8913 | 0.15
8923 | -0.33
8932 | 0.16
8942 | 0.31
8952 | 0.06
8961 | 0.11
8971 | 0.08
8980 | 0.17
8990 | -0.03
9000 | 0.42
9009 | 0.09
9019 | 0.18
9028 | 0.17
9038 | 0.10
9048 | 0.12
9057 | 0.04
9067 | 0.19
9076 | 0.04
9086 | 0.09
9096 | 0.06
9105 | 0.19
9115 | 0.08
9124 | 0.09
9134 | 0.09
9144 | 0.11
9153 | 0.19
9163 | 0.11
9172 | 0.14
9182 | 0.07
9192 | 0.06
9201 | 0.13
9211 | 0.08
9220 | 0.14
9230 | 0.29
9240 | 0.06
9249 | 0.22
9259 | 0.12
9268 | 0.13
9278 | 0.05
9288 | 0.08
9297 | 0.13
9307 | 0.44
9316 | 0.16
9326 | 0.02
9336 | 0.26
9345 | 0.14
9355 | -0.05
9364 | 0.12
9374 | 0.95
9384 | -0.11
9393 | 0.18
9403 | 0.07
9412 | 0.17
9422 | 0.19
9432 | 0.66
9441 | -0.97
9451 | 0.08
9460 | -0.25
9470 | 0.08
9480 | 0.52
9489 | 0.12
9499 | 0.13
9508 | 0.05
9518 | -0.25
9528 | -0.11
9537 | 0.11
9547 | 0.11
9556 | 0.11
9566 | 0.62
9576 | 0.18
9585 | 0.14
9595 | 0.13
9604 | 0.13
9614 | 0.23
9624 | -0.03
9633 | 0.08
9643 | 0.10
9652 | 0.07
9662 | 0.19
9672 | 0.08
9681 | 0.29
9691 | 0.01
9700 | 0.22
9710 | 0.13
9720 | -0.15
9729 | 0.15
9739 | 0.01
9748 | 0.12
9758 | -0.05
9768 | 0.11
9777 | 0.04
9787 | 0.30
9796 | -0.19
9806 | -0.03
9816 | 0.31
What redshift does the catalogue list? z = 1.30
